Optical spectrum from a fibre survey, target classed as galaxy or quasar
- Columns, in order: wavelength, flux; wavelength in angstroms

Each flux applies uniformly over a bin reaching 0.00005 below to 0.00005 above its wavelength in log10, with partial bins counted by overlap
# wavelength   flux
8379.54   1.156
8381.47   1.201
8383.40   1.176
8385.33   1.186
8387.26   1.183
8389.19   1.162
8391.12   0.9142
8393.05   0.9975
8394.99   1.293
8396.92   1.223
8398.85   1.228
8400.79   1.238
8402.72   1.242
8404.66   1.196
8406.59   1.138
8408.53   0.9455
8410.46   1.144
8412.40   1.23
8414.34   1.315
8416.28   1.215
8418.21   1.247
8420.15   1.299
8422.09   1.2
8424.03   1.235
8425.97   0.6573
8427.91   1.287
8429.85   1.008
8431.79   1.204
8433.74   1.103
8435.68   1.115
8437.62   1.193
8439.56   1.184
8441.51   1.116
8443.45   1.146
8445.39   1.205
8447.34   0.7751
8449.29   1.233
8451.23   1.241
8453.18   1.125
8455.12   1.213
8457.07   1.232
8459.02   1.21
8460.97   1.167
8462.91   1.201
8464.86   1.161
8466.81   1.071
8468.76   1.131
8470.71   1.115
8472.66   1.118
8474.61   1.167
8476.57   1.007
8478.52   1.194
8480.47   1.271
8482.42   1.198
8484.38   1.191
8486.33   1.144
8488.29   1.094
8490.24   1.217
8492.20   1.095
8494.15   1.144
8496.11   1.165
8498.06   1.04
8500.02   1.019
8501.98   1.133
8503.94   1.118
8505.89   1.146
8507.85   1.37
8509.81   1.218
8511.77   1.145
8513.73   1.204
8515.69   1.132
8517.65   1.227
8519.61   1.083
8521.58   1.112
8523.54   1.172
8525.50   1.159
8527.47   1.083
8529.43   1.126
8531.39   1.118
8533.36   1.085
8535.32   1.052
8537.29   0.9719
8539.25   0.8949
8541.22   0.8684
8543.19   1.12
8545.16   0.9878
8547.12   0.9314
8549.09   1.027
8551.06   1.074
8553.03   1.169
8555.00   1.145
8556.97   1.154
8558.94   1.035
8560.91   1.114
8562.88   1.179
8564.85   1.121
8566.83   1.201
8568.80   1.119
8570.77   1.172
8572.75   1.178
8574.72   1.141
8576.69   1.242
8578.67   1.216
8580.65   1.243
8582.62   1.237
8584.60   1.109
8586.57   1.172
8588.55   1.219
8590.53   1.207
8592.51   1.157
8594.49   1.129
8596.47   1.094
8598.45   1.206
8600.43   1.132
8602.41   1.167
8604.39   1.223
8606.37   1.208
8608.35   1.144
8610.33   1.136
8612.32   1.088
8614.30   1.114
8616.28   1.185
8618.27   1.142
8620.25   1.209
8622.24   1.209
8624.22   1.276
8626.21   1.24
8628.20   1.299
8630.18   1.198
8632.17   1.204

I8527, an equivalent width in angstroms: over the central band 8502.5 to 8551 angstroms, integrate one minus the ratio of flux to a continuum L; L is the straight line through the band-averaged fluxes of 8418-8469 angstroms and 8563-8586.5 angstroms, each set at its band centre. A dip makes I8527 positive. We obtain 2.9 angstroms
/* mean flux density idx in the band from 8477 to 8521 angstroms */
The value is 1.16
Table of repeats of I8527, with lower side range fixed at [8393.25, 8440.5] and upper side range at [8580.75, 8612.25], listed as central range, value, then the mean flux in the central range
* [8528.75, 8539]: 0.99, 1.06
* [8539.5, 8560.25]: 2.17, 1.05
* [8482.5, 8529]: 0.81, 1.15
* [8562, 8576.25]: 0.09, 1.16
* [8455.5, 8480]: 0.37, 1.15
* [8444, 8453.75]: 0.44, 1.12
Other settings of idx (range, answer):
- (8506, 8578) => 1.12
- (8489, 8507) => 1.12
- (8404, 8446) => 1.15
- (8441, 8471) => 1.15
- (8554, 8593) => 1.17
